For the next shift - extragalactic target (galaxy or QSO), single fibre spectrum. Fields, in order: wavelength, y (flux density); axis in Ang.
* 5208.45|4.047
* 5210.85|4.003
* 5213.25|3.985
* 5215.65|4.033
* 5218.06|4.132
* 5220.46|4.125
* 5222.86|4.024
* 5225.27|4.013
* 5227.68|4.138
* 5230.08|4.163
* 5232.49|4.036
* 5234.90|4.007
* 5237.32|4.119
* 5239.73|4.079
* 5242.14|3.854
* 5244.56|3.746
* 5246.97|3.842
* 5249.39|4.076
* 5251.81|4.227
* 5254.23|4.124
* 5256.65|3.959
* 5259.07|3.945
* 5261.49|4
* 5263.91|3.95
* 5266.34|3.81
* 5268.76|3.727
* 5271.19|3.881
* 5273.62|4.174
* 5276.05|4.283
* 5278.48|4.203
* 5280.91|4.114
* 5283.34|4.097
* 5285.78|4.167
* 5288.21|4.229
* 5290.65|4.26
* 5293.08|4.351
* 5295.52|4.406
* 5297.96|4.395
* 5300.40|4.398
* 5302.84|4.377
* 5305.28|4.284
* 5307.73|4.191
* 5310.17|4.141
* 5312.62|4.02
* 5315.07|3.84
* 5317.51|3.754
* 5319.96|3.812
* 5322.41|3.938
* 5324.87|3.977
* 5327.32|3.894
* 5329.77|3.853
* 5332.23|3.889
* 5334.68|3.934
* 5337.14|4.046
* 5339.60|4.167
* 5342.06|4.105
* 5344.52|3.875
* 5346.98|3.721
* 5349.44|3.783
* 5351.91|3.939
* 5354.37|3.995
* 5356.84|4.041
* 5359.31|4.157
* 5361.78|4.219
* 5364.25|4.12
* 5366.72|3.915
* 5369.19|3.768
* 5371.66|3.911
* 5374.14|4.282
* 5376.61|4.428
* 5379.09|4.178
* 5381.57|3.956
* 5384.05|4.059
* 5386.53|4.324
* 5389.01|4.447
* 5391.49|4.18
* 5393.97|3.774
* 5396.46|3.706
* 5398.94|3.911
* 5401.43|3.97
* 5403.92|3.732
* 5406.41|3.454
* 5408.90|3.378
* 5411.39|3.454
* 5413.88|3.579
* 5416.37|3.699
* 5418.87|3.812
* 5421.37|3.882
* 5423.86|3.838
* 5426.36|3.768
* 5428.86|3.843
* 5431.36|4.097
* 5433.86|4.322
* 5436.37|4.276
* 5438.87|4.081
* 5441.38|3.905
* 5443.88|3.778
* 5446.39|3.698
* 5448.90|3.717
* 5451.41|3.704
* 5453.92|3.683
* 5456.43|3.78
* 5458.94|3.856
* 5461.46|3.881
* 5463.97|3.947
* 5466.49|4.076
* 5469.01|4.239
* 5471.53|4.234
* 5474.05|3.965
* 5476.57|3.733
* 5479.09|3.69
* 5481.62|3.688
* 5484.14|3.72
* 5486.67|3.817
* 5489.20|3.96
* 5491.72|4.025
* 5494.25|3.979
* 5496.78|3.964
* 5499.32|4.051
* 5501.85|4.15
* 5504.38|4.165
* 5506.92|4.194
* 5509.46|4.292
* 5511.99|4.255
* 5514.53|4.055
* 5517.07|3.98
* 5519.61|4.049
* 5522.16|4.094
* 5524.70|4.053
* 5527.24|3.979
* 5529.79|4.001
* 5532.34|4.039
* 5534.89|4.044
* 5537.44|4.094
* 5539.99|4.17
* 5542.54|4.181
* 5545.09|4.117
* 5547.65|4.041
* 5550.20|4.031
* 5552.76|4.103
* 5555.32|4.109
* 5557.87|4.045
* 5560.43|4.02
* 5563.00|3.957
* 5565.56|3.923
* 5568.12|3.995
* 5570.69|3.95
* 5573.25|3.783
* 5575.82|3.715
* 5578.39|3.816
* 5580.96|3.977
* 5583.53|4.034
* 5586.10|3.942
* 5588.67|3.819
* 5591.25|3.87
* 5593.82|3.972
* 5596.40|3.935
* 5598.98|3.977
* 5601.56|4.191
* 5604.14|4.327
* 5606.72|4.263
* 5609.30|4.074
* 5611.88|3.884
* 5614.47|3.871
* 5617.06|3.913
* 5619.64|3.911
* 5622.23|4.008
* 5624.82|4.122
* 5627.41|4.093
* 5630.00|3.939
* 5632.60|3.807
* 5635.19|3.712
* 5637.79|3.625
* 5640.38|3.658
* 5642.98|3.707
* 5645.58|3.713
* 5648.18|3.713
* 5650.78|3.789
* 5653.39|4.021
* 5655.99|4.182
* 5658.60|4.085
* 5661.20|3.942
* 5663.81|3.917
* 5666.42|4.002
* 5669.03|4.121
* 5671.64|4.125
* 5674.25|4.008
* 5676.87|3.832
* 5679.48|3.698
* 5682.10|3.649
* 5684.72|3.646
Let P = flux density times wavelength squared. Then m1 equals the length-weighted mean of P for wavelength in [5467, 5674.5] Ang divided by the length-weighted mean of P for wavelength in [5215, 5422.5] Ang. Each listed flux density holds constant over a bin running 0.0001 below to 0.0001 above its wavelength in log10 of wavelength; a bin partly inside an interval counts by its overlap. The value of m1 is 1.09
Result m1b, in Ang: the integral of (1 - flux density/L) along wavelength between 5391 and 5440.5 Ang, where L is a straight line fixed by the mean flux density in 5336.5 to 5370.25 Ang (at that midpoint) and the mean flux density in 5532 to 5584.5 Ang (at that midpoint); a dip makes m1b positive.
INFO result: 2.0 Ang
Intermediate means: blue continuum 3.99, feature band 3.83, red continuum 4.01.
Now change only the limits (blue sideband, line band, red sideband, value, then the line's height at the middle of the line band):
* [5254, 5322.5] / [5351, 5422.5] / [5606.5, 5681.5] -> 1.93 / 4.05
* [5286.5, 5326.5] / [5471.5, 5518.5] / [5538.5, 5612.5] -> 0.70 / 4.05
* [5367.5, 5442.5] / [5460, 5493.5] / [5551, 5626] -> 0.27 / 3.95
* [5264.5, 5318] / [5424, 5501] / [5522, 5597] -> 2.50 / 4.05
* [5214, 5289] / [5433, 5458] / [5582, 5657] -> 0.61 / 3.98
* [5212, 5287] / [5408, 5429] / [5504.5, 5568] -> 1.89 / 4.06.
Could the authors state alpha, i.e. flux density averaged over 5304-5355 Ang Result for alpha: 3.96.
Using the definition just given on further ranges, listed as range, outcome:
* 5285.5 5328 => 4.14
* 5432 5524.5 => 3.97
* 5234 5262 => 4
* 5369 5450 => 3.92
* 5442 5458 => 3.74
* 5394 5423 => 3.69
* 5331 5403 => 4.03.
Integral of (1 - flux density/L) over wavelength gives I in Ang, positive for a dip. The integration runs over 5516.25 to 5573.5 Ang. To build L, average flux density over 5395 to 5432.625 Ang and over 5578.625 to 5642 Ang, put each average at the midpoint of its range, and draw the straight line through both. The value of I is -2.3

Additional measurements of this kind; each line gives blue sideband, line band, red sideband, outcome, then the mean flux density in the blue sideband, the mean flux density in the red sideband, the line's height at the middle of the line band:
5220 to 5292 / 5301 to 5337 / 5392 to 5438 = -0.4 Ang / 4.05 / 3.81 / 3.95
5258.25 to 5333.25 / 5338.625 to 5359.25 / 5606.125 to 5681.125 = 0.5 Ang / 4.08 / 3.92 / 4.05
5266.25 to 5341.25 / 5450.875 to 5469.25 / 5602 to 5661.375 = 0.6 Ang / 4.09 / 3.93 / 4.01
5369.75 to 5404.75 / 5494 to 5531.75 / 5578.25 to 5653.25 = -1.0 Ang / 4.06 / 3.92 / 3.98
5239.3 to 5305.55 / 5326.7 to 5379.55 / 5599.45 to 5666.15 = 0.8 Ang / 4.1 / 3.94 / 4.07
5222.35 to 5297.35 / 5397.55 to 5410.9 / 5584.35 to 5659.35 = 1.1 Ang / 4.07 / 3.93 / 4.01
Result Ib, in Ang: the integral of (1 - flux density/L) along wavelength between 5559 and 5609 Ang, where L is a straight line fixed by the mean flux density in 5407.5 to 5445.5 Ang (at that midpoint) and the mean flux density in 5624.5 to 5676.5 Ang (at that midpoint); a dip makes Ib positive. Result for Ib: -1.1 Ang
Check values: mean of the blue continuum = 3.85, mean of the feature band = 3.97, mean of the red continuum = 3.91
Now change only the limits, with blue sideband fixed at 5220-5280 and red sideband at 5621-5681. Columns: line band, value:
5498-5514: -0.9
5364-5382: -0.4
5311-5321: 0.3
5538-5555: -0.7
